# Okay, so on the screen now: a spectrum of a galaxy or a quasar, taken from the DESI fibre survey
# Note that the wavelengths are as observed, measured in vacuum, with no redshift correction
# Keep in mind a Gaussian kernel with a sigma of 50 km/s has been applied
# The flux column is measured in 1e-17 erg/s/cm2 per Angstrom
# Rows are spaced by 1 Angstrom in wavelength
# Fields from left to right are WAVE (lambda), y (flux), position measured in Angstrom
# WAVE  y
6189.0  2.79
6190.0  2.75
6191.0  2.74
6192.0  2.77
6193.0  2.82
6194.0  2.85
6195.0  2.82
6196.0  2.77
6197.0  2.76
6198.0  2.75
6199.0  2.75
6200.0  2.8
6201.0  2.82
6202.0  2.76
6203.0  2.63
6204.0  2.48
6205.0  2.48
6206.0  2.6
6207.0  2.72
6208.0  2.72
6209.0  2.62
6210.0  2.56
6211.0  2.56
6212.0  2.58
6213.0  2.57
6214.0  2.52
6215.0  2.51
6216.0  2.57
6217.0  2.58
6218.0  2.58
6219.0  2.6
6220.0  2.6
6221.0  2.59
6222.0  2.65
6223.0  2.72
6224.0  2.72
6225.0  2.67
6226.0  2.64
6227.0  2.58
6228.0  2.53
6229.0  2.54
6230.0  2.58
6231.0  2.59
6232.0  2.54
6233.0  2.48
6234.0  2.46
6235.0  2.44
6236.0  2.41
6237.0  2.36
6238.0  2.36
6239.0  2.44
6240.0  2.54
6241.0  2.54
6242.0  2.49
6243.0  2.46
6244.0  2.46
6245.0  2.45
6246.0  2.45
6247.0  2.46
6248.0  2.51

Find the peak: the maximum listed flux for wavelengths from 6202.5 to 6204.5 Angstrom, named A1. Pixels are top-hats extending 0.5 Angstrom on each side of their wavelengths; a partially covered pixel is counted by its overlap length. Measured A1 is 2.63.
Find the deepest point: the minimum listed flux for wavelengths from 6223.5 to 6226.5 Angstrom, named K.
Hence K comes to 2.64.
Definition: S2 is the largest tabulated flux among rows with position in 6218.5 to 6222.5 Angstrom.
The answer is 2.65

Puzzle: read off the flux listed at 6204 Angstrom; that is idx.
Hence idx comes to 2.48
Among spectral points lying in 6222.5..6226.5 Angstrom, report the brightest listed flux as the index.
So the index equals 2.72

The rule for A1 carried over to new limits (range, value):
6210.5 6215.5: 2.58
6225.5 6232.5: 2.64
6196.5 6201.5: 2.82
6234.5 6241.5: 2.54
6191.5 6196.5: 2.85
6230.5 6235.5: 2.59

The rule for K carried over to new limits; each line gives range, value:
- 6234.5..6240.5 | 2.36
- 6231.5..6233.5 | 2.48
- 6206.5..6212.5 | 2.56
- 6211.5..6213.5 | 2.57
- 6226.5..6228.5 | 2.53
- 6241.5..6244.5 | 2.46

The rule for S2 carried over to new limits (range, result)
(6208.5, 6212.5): 2.62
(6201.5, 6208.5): 2.76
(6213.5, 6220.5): 2.6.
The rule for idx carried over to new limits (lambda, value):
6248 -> 2.51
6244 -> 2.46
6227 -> 2.58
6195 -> 2.82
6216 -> 2.57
